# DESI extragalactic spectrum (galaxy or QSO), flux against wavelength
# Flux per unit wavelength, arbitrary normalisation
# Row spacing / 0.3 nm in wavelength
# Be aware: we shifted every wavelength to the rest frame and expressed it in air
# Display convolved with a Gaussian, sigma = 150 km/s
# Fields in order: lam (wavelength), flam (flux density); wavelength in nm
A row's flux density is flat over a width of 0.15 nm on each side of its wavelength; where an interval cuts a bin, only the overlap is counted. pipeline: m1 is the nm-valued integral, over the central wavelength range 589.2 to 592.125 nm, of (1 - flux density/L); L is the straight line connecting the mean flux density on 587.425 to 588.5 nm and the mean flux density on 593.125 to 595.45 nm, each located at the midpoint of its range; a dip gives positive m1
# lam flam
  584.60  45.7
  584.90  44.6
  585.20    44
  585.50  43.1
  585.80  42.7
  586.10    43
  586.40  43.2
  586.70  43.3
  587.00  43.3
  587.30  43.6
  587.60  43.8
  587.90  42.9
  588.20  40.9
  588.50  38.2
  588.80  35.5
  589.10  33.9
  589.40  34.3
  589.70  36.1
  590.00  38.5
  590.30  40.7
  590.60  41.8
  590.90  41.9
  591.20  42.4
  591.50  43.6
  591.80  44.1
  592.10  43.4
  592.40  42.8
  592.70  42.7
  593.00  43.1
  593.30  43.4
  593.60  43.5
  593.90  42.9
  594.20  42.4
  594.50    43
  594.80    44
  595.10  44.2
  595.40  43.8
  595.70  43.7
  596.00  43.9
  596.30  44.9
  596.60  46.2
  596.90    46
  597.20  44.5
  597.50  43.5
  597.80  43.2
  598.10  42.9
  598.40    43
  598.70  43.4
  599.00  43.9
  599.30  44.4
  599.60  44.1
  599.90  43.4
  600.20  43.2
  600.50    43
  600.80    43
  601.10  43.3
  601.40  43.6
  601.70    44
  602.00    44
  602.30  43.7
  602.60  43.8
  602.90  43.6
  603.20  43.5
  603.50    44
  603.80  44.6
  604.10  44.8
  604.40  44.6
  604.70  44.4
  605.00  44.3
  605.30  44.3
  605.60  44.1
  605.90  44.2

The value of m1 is 0.146 nm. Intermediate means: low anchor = 42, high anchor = 43.4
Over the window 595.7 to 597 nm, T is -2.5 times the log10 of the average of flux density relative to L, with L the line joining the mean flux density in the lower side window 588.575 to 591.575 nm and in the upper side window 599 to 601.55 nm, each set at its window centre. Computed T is -0.08 mag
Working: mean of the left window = 38.7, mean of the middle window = 45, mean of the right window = 43.5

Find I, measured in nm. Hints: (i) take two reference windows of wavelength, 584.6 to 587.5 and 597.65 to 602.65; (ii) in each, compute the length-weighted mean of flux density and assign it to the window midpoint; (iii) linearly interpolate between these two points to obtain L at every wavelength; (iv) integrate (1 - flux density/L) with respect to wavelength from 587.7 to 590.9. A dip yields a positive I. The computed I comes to 0.368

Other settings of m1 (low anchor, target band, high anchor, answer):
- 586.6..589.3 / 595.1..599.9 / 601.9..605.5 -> -0.16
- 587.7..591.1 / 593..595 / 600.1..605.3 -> -0.13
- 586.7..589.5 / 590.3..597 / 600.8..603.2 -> -0.33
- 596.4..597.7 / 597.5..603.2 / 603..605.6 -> 0.14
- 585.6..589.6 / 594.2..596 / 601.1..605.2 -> -0.06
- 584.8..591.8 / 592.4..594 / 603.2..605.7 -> -0.04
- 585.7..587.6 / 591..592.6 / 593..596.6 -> 0.01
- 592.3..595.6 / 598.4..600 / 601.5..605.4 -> 0.00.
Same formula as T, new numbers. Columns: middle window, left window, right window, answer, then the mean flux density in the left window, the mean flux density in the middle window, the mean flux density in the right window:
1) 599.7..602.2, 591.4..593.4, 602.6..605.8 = 0.01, 43.3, 43.5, 44.2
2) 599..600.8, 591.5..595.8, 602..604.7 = 0.01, 43.4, 43.6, 44.1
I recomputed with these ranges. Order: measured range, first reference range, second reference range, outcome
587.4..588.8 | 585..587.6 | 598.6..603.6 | 0.08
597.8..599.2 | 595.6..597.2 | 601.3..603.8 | 0.04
